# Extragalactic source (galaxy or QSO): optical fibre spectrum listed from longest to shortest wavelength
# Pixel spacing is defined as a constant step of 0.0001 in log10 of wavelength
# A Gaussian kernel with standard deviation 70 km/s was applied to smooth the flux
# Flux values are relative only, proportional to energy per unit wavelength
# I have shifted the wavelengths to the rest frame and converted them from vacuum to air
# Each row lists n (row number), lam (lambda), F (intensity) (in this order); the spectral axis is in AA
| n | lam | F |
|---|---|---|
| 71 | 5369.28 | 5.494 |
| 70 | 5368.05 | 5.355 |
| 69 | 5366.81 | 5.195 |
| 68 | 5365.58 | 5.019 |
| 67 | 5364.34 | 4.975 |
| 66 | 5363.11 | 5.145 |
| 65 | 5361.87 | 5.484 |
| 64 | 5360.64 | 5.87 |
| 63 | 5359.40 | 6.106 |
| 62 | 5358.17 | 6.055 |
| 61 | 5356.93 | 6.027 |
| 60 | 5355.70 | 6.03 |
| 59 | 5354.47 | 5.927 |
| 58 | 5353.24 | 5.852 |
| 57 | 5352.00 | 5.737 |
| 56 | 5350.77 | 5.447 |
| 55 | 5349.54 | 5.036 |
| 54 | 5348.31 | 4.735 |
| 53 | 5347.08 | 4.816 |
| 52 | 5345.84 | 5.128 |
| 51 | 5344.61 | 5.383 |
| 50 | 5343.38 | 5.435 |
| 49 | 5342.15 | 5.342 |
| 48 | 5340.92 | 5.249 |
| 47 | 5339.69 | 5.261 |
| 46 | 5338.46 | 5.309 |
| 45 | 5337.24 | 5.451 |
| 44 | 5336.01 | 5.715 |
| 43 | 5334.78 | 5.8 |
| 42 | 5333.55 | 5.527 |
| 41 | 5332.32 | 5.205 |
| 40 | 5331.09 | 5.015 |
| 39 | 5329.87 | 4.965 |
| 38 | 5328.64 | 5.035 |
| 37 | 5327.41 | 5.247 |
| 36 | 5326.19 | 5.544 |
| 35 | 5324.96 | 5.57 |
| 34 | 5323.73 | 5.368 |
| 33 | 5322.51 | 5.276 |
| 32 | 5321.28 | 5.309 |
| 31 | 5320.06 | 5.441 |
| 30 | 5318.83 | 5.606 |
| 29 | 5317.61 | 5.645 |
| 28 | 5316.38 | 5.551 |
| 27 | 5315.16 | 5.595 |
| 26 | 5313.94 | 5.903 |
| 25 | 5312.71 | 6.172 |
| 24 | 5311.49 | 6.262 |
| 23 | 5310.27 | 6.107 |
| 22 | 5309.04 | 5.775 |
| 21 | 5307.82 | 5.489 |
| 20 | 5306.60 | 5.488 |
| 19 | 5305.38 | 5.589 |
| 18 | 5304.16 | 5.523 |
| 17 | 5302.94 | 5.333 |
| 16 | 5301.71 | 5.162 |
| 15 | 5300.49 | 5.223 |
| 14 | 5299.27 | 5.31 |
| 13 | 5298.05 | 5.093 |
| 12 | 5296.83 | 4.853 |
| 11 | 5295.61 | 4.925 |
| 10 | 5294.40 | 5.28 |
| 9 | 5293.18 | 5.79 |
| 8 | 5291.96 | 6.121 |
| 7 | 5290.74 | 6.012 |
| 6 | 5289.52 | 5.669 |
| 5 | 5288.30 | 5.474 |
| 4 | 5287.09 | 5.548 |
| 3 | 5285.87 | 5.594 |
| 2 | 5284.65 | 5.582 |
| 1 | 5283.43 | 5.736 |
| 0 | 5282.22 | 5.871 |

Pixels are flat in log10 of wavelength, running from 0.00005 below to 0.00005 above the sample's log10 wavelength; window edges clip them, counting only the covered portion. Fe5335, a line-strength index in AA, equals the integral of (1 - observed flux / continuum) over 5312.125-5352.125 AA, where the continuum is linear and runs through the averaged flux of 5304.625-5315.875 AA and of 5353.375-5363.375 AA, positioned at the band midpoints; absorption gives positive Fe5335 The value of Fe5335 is 3.1 AA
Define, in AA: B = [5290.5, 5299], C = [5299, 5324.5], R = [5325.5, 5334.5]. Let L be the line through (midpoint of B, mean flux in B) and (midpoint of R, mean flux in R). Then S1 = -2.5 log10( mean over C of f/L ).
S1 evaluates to -0.050 mag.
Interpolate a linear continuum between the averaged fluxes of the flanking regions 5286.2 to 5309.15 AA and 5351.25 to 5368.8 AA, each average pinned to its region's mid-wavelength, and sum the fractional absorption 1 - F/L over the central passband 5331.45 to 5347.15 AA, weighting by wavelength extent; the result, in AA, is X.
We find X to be 0.6 AA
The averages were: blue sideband 5.45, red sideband 5.63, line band 5.37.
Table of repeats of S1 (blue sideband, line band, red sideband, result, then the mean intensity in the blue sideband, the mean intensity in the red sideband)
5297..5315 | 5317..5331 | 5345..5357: 0.04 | 5.58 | 5.45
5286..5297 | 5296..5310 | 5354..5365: 0.04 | 5.55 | 5.73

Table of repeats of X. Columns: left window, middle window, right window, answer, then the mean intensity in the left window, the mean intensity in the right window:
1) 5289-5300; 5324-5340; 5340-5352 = -0.27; 5.45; 5.21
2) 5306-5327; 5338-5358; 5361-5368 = -0.30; 5.65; 5.21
